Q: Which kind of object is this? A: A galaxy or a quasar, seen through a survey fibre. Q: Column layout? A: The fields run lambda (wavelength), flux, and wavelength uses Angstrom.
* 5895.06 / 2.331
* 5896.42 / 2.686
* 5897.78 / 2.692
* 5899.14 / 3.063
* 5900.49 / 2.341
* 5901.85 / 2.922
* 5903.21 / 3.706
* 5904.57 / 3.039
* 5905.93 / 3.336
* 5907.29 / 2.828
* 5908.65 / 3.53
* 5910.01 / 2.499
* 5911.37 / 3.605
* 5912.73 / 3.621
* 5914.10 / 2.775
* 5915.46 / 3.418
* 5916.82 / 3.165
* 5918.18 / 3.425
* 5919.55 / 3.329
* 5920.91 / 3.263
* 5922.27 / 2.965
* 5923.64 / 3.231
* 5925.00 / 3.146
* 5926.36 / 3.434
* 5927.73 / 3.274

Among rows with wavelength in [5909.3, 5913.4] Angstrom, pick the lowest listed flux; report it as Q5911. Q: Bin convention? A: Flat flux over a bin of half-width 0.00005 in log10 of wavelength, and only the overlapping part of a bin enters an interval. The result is 2.499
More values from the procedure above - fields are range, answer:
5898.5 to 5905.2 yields 2.341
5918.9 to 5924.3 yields 2.965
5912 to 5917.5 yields 2.775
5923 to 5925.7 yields 3.146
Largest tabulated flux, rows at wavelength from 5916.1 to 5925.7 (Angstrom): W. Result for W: 3.425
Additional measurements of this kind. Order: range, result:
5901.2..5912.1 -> 3.706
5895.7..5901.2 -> 3.063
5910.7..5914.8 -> 3.621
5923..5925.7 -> 3.231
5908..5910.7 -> 3.53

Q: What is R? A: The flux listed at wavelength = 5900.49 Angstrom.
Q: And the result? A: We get 2.341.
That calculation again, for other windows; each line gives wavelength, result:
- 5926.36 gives 3.434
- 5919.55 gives 3.329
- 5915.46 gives 3.418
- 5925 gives 3.146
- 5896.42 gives 2.686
